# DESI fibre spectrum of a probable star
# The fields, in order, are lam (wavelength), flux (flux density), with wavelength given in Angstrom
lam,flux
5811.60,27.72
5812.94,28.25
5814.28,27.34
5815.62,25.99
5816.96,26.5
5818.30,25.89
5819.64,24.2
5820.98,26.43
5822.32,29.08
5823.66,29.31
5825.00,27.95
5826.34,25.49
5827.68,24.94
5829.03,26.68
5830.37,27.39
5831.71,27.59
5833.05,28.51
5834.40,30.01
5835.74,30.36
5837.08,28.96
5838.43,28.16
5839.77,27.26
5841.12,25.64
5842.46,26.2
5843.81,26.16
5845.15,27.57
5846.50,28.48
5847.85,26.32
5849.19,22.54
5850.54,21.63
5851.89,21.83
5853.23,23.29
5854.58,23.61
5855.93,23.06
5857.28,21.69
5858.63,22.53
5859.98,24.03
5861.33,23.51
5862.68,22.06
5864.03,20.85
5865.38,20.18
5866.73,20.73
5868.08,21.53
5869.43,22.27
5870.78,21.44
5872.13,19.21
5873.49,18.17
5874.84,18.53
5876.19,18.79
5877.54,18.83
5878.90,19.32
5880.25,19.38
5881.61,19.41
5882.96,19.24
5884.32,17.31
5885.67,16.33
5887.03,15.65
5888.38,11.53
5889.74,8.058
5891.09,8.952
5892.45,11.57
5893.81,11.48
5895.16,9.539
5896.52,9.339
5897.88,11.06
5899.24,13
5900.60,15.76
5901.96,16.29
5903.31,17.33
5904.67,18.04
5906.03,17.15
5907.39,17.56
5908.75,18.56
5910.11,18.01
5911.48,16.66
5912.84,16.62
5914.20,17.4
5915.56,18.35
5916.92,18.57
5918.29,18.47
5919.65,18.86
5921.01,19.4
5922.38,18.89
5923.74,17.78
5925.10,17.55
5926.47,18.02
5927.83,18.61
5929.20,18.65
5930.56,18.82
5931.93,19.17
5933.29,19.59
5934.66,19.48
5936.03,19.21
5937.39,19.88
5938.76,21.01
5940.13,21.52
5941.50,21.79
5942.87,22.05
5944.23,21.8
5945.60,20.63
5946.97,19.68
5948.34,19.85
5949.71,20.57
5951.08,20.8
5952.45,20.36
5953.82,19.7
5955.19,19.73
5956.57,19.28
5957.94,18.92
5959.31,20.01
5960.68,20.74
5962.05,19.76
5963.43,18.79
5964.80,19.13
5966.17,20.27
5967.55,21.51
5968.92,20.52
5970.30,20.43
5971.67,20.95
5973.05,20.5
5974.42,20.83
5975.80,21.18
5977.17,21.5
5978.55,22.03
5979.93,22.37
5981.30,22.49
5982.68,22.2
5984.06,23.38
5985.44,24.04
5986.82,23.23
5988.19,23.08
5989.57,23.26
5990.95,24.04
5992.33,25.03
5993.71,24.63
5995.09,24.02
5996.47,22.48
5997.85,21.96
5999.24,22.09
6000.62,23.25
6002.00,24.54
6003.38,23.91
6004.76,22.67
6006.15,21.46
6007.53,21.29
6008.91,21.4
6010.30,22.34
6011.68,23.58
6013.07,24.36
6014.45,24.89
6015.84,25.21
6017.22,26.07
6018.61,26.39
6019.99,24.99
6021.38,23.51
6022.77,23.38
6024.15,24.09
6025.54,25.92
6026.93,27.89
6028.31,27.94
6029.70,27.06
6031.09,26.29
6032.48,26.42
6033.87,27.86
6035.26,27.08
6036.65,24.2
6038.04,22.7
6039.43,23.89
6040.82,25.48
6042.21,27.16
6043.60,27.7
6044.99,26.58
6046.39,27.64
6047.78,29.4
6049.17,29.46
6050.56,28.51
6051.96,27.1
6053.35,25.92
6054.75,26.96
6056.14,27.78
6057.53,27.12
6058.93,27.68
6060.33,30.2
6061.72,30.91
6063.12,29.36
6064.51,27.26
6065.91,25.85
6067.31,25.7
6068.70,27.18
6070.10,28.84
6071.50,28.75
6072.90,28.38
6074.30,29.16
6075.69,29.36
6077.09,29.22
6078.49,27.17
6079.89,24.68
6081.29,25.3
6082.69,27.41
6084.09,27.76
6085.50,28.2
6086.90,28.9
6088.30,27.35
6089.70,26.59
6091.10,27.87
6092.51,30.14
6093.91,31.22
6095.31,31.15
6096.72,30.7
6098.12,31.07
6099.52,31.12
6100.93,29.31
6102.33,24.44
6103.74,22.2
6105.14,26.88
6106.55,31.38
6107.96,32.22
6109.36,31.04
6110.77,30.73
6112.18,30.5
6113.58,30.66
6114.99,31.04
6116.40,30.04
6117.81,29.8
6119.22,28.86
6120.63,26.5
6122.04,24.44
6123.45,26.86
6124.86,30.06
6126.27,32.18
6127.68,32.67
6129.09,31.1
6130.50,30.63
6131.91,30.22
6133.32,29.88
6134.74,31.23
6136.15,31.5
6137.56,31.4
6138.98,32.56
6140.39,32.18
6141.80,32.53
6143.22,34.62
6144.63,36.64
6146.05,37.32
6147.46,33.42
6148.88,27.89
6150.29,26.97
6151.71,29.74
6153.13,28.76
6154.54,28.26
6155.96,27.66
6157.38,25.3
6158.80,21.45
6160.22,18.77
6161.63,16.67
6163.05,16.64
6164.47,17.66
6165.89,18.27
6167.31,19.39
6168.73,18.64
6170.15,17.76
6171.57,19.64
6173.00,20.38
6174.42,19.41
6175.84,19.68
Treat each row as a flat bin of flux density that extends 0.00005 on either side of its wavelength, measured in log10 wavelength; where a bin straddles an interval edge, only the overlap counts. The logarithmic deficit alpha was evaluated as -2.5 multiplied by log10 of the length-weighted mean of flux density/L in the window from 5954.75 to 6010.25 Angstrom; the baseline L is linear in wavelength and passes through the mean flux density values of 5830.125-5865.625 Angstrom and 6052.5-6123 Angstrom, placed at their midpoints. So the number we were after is 0.23 mag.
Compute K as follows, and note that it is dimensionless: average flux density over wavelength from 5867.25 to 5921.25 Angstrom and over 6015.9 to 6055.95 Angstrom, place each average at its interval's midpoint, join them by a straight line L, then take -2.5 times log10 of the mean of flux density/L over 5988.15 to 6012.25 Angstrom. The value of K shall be 0.04 mag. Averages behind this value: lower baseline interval 16.6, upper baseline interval 26.3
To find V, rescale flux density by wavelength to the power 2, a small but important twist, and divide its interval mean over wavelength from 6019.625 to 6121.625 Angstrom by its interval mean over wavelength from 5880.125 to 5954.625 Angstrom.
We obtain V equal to 1.7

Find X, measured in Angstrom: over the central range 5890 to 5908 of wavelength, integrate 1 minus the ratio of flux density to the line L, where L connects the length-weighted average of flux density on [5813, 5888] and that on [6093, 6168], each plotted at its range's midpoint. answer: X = 8.1 Angstrom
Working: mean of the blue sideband 23.7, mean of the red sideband 28.6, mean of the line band 13.5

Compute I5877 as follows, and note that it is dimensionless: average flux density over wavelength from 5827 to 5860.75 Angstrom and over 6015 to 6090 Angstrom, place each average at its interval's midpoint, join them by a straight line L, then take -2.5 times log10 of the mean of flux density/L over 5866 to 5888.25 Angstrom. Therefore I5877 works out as 0.34 mag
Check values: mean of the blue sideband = 25.8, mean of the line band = 19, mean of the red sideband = 27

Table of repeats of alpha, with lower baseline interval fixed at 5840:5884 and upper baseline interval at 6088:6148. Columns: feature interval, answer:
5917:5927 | 0.29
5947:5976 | 0.25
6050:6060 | 0.04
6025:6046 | 0.06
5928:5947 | 0.21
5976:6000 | 0.14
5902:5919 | 0.32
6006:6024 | 0.14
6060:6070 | 0.02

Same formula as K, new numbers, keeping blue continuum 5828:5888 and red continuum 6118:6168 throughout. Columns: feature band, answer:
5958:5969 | 0.23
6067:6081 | -0.04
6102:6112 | -0.05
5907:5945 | 0.26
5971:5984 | 0.16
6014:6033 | 0.01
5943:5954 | 0.19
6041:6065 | -0.06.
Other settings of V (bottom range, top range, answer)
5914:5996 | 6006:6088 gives 1.33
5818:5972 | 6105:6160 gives 1.59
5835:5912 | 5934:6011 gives 1.13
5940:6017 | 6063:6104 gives 1.33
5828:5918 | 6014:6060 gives 1.39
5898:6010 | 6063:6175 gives 1.44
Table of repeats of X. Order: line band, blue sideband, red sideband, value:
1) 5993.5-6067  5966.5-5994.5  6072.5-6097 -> -1.2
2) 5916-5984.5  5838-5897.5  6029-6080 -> 9.2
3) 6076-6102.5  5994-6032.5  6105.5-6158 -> -0.2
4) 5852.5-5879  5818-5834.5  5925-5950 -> 3.6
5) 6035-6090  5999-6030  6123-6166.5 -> -3.4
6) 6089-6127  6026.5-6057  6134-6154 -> 1.1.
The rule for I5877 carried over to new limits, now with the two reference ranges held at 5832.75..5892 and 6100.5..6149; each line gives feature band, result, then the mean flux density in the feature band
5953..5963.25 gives 0.255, 19.7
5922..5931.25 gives 0.286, 18.3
